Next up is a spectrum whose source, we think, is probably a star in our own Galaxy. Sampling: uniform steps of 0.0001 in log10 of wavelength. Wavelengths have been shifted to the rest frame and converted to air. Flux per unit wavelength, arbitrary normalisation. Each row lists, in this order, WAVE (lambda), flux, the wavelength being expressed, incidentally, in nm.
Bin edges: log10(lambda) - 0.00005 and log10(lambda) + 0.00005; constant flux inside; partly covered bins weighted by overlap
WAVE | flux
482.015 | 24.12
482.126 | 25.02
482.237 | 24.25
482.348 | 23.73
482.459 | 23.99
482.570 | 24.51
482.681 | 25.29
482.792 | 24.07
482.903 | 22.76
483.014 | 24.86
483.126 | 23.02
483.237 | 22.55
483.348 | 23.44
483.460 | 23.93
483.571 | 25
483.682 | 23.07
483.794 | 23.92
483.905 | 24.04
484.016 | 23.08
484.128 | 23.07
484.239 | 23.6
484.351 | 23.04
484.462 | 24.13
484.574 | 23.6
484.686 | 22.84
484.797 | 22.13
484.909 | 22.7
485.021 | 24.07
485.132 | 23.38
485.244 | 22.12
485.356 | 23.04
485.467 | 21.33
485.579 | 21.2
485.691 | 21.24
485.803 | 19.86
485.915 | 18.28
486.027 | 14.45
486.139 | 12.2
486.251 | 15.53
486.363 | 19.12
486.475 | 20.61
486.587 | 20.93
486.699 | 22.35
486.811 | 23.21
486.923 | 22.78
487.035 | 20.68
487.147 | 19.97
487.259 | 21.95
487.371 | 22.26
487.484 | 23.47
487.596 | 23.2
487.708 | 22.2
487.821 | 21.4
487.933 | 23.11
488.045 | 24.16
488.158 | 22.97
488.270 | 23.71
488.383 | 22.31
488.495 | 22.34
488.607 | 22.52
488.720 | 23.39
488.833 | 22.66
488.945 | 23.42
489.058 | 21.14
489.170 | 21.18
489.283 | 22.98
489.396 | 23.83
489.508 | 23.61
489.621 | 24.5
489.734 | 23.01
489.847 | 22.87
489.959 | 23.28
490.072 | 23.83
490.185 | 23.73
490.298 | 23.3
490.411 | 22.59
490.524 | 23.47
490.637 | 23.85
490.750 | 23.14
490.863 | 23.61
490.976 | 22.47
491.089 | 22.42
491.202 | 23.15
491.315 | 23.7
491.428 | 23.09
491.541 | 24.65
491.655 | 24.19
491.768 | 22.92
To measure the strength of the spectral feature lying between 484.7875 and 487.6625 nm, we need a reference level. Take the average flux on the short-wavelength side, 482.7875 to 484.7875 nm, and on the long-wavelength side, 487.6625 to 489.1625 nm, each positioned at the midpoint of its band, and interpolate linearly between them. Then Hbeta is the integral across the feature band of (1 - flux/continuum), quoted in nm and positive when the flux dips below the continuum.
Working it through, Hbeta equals 0.28 nm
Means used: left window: 23.5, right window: 22.7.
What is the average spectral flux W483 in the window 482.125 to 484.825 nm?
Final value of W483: 23.7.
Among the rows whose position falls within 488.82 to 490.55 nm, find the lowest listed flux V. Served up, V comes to 21.14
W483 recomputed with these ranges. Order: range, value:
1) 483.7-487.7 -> 21.5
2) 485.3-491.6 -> 22.1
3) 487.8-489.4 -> 22.7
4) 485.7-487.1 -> 19.2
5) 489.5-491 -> 23.4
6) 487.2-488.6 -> 22.7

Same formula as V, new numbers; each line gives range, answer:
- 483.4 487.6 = 12.2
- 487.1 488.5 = 19.97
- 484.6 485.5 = 21.33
